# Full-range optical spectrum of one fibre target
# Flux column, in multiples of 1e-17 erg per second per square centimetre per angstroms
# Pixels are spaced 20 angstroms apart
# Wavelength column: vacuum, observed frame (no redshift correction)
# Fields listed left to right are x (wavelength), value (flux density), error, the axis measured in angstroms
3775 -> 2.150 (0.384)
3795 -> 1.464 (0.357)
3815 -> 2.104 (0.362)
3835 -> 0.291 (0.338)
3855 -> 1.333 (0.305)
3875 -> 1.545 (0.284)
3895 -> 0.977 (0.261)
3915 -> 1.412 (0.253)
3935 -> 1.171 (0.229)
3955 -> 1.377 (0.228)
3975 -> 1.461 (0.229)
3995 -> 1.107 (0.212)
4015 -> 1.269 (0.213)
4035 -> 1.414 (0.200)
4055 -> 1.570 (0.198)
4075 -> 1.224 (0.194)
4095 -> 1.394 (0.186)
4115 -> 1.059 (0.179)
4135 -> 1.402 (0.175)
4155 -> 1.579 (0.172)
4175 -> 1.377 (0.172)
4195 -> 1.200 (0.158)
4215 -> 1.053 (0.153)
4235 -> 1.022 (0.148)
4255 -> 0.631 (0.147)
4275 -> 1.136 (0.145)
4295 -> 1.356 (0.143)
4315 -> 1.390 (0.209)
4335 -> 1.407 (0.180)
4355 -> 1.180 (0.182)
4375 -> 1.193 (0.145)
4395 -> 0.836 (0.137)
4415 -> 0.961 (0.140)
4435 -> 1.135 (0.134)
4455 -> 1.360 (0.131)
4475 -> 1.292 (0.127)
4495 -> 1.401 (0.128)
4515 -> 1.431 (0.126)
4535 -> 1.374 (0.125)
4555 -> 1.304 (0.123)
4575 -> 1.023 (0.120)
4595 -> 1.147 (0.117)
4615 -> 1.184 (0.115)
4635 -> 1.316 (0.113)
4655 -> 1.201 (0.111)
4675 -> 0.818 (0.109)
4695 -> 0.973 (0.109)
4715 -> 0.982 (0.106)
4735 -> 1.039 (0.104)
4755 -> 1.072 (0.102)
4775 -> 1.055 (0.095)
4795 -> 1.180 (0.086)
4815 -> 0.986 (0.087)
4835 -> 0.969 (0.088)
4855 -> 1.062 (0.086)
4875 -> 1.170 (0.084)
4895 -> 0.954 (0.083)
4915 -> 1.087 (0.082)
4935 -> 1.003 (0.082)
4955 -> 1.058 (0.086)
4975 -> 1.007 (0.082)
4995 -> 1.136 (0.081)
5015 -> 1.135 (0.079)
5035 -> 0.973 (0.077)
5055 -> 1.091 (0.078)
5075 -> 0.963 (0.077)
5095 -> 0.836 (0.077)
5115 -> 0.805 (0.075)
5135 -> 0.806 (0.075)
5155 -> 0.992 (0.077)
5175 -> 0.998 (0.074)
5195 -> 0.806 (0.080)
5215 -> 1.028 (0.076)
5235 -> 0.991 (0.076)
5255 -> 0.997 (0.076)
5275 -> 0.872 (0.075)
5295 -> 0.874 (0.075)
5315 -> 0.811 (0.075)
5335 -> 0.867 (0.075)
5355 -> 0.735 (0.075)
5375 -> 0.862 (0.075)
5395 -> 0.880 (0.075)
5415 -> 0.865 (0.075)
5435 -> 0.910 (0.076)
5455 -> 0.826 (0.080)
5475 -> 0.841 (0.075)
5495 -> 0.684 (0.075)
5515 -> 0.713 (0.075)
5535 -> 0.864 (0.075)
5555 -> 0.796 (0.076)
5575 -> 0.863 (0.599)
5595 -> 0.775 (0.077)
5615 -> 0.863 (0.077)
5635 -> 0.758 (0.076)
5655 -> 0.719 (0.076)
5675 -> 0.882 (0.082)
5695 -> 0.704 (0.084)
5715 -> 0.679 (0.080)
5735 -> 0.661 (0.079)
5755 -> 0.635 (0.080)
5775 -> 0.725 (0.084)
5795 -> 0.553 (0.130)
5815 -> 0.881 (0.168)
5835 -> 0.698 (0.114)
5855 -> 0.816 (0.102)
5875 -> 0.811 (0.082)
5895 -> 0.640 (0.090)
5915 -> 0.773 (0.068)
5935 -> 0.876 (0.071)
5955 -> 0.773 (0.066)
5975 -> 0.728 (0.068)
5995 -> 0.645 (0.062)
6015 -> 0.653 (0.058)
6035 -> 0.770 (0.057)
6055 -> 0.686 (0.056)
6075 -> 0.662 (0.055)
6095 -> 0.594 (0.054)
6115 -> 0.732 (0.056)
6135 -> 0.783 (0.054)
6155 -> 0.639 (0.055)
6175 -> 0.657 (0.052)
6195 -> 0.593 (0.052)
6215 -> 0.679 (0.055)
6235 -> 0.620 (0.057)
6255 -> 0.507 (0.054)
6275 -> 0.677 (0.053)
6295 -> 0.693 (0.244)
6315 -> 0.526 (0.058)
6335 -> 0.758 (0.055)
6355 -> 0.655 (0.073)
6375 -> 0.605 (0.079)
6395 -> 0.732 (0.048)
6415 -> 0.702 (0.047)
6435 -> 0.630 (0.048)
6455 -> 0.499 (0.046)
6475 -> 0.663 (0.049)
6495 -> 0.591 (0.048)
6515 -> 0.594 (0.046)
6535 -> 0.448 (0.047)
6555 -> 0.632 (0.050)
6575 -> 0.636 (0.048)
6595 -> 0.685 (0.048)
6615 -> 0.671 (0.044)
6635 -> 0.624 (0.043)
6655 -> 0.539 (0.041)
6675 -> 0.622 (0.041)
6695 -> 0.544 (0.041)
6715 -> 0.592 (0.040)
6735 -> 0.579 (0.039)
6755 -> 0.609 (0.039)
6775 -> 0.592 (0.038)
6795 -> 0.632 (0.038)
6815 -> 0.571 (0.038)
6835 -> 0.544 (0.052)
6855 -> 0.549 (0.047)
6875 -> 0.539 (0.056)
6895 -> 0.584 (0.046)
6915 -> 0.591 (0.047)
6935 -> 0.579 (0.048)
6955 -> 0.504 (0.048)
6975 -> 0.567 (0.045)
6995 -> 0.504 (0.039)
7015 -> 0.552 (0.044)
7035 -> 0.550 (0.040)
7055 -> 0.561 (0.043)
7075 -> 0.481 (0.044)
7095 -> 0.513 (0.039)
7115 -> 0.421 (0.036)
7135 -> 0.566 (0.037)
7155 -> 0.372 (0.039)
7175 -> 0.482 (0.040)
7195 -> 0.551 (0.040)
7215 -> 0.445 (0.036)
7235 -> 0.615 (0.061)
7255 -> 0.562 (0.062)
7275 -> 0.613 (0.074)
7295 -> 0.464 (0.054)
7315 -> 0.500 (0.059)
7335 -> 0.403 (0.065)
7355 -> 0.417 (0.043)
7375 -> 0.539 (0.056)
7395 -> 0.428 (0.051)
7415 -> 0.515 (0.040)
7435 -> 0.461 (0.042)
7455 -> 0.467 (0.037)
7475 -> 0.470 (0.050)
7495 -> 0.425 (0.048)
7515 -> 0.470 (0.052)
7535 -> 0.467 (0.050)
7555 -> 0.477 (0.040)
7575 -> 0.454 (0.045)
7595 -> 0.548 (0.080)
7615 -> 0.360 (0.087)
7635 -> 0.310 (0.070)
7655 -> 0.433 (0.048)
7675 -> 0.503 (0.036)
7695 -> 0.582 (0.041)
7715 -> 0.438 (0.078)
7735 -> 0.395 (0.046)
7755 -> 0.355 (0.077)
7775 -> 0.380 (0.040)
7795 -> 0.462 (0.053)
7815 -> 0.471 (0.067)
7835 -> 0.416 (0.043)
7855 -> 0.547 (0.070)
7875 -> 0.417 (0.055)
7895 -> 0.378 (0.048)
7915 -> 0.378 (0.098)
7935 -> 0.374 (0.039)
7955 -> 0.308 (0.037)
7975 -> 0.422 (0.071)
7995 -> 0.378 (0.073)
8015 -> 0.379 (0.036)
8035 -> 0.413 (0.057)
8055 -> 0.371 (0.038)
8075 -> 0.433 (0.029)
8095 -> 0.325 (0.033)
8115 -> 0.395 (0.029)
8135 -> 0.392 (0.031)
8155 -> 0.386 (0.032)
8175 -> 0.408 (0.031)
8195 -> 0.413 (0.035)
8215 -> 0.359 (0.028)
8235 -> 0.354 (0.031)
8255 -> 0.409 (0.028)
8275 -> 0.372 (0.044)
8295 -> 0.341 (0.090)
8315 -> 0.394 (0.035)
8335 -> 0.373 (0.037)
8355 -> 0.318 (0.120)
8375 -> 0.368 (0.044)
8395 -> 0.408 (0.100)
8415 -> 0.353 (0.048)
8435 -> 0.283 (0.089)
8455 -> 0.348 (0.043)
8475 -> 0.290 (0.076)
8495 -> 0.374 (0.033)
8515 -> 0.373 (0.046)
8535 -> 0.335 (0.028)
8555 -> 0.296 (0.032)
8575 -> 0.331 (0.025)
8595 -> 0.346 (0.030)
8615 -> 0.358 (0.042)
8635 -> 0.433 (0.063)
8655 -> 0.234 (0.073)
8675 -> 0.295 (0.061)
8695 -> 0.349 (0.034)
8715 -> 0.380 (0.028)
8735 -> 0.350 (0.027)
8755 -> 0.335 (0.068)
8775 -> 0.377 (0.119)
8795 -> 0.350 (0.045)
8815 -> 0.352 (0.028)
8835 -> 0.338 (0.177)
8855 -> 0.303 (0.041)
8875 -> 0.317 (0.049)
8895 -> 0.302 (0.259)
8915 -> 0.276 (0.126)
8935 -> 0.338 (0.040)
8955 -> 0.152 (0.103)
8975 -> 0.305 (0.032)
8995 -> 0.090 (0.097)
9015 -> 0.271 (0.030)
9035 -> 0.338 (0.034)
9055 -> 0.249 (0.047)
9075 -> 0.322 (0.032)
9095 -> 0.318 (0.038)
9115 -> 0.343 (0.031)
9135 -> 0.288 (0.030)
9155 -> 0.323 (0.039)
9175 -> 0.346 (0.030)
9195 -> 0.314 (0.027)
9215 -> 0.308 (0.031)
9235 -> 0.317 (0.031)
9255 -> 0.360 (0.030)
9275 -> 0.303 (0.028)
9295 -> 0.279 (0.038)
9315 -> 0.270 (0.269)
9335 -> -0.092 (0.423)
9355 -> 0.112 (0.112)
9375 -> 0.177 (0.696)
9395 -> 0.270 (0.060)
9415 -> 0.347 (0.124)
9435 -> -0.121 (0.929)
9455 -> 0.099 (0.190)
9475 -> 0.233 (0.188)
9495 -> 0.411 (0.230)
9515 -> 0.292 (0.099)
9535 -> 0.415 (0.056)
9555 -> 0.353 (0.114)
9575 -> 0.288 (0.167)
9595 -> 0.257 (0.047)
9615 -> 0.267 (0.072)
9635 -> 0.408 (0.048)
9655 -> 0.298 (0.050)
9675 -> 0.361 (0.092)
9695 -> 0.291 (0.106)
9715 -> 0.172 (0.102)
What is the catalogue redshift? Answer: 0.14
